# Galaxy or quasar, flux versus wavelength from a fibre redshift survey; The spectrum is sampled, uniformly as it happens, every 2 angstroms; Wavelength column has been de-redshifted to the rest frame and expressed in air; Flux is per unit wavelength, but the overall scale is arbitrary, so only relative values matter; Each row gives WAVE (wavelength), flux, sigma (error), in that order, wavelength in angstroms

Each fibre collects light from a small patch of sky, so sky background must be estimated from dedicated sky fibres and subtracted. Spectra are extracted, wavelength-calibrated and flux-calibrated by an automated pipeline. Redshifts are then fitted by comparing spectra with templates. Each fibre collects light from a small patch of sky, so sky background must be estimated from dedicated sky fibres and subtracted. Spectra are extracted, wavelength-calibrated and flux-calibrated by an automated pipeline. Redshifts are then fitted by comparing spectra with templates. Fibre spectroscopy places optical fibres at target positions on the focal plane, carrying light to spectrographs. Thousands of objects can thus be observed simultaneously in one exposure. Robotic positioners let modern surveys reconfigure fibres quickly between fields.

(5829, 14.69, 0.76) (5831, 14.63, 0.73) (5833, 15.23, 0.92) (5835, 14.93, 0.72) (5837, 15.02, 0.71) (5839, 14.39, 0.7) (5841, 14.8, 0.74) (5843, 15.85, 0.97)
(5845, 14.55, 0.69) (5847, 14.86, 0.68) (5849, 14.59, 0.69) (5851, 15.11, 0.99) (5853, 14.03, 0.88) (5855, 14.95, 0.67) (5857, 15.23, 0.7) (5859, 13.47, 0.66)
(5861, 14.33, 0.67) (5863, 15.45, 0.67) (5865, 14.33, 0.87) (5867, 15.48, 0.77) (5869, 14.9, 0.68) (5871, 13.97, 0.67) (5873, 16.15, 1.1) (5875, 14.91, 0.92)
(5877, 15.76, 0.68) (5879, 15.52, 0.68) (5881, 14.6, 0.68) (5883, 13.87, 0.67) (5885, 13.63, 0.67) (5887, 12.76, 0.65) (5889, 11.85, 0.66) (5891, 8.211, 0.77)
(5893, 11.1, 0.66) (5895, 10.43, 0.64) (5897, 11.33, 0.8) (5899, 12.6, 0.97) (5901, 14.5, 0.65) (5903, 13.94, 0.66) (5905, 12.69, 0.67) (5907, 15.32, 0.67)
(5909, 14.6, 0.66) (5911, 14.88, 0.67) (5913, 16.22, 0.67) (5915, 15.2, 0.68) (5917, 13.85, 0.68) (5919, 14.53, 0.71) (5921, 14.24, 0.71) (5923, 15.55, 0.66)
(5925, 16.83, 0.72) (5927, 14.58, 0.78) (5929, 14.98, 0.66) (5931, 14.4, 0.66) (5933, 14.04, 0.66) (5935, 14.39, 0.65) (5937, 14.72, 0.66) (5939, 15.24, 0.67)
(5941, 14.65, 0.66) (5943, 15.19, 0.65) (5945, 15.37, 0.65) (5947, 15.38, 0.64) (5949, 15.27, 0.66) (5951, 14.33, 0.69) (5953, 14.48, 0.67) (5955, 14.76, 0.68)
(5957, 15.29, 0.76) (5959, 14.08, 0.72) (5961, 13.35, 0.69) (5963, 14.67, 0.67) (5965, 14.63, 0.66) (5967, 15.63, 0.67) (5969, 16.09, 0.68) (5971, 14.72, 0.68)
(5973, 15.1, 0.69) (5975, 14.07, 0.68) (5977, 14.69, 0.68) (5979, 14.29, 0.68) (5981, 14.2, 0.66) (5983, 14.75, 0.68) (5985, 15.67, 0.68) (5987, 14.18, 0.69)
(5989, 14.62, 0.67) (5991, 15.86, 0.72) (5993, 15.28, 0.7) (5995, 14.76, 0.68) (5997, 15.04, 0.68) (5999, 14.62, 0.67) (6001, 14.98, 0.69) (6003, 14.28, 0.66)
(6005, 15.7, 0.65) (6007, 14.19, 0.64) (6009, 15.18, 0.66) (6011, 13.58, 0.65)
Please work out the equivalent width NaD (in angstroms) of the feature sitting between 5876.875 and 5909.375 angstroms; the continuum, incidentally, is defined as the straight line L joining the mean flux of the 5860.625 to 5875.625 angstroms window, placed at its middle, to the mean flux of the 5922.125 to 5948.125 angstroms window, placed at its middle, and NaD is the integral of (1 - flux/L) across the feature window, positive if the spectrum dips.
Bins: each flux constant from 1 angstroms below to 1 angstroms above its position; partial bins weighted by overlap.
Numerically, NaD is 4.3 angstroms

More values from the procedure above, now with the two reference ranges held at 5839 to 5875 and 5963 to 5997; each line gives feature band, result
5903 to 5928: 0.0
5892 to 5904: 2.0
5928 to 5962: 0.4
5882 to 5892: 1.9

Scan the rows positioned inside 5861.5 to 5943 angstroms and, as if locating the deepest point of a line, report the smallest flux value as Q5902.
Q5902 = 8.211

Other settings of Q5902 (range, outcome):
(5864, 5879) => 13.97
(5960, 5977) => 13.35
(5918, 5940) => 14.04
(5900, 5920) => 12.69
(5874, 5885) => 13.63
